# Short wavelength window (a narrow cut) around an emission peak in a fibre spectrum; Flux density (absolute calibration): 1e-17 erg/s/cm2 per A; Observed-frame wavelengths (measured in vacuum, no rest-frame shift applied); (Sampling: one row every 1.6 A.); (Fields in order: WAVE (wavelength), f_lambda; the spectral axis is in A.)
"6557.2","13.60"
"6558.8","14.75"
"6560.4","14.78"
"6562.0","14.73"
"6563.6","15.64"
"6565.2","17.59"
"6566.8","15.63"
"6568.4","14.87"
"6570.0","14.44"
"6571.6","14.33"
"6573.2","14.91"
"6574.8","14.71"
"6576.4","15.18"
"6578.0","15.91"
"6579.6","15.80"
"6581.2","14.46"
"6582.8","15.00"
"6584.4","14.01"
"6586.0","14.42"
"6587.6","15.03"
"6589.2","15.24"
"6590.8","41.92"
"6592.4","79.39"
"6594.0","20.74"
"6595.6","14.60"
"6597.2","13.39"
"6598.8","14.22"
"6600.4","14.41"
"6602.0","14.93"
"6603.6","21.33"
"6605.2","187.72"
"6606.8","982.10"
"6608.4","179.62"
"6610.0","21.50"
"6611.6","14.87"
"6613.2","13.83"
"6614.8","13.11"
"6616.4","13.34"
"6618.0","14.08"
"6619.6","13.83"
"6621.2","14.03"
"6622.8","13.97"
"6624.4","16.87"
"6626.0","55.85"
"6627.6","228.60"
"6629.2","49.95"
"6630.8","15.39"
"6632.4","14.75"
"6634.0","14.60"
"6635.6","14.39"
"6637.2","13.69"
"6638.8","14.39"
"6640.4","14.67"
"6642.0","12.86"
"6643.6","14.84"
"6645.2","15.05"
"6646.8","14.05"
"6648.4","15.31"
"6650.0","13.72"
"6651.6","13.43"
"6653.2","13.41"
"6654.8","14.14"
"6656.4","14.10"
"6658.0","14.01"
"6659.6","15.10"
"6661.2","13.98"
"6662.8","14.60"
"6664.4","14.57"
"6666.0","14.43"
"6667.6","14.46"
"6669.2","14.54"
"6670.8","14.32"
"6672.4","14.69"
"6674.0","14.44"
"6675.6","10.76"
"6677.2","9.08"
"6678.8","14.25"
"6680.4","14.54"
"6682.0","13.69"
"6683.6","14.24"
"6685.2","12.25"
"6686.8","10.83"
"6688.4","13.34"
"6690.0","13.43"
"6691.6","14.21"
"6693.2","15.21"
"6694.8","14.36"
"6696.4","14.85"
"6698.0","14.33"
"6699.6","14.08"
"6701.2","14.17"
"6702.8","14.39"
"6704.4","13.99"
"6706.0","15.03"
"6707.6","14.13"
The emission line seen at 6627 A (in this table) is [N II] 6583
